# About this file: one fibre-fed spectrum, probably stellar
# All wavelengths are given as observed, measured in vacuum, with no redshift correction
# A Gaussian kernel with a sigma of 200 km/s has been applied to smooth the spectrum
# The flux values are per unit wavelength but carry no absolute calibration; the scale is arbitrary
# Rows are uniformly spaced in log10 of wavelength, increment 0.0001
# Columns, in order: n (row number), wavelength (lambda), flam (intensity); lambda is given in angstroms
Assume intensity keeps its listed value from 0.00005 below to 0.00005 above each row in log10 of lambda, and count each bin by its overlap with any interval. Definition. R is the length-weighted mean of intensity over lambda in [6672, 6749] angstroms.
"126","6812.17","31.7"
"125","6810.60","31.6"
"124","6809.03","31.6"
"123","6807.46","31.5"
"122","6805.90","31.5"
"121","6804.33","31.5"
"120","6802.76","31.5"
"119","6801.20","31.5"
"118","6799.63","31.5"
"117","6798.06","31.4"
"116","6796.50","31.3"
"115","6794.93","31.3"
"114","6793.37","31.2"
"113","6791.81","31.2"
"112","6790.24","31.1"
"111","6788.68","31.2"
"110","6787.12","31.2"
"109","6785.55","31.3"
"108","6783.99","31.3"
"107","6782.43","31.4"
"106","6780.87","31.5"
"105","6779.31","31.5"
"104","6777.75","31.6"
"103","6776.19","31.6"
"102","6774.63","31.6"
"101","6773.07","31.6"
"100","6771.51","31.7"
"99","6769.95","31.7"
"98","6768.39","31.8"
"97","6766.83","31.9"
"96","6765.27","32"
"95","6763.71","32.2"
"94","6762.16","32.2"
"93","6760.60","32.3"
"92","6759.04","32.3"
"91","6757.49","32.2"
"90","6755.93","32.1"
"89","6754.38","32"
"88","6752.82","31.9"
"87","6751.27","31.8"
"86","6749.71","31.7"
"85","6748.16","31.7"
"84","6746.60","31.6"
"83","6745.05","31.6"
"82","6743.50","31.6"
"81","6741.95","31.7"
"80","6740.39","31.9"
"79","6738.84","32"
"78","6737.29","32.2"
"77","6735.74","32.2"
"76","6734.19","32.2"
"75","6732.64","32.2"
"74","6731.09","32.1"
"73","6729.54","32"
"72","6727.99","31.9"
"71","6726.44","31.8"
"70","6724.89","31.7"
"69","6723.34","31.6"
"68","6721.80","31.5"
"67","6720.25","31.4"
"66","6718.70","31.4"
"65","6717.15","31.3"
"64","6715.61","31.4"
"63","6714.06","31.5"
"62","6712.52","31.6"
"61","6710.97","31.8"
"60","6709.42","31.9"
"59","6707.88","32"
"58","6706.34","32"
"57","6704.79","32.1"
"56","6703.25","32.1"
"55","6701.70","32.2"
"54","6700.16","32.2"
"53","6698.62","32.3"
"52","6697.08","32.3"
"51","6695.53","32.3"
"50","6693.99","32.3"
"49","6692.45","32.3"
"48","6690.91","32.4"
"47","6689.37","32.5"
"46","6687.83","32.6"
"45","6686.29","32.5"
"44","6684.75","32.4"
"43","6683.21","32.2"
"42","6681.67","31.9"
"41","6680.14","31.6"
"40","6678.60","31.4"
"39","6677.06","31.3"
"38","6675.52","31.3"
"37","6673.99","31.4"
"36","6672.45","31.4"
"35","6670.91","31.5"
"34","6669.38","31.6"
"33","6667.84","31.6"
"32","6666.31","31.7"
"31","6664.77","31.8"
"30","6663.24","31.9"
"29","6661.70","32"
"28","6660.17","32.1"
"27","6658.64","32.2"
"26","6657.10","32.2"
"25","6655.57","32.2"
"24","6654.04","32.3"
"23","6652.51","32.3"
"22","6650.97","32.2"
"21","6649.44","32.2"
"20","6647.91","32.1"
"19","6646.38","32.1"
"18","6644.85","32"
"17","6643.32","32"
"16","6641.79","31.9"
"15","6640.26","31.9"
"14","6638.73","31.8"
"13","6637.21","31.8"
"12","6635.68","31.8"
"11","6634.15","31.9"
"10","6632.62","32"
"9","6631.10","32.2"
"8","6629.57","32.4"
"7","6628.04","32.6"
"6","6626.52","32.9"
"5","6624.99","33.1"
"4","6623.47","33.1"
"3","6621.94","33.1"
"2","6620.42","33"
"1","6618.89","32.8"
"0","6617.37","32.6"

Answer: 31.9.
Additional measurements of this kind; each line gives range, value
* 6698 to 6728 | 31.8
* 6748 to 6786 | 31.8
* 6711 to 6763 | 31.8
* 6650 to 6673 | 31.9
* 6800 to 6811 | 31.5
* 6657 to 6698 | 31.9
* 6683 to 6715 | 32.2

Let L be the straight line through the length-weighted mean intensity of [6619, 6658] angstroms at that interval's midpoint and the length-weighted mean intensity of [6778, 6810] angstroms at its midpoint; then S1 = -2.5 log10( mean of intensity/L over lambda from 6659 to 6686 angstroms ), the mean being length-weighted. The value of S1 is 0.01 mag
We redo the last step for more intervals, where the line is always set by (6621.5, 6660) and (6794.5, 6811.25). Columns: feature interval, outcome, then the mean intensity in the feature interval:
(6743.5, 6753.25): 0.00 mag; 31.7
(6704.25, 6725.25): 0.01 mag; 31.7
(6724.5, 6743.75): -0.01 mag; 32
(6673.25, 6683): 0.02 mag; 31.5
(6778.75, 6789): 0.01 mag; 31.4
